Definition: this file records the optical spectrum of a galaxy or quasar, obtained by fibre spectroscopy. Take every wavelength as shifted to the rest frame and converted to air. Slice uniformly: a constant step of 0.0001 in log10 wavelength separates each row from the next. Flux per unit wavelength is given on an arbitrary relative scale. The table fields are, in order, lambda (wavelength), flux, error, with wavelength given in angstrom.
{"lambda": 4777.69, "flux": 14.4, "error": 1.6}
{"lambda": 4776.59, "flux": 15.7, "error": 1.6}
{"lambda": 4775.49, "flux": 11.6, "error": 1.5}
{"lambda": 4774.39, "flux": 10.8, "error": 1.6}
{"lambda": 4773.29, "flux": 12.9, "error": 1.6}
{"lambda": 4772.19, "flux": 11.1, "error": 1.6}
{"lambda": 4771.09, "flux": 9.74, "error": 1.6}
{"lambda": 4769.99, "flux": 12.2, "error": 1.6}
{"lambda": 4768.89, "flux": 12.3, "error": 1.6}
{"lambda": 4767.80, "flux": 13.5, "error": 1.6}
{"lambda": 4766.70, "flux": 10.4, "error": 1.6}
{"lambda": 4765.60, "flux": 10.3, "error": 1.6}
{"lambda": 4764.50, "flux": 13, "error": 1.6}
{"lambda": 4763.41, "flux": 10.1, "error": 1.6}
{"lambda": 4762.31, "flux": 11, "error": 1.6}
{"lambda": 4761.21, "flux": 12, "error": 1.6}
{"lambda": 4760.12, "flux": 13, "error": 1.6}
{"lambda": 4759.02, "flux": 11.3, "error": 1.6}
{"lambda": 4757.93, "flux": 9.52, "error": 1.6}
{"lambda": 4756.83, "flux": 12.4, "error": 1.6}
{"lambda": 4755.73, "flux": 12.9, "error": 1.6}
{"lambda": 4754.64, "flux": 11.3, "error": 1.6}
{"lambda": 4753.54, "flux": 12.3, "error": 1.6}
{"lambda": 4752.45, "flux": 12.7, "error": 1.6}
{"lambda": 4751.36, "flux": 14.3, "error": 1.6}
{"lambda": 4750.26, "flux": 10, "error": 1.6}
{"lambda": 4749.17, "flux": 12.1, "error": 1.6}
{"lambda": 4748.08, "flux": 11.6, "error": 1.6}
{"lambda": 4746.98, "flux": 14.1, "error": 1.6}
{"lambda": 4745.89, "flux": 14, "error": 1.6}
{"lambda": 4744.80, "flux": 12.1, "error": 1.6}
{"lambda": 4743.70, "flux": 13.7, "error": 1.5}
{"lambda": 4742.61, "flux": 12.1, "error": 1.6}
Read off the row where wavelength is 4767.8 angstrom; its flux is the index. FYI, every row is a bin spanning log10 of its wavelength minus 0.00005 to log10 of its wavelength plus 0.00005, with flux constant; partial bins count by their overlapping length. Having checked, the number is 13.5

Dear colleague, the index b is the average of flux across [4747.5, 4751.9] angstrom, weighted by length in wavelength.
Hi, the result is 12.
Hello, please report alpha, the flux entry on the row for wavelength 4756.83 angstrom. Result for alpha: 12.4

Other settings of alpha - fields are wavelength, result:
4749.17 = 12.1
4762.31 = 11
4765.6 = 10.3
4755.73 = 12.9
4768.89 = 12.3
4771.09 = 9.74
